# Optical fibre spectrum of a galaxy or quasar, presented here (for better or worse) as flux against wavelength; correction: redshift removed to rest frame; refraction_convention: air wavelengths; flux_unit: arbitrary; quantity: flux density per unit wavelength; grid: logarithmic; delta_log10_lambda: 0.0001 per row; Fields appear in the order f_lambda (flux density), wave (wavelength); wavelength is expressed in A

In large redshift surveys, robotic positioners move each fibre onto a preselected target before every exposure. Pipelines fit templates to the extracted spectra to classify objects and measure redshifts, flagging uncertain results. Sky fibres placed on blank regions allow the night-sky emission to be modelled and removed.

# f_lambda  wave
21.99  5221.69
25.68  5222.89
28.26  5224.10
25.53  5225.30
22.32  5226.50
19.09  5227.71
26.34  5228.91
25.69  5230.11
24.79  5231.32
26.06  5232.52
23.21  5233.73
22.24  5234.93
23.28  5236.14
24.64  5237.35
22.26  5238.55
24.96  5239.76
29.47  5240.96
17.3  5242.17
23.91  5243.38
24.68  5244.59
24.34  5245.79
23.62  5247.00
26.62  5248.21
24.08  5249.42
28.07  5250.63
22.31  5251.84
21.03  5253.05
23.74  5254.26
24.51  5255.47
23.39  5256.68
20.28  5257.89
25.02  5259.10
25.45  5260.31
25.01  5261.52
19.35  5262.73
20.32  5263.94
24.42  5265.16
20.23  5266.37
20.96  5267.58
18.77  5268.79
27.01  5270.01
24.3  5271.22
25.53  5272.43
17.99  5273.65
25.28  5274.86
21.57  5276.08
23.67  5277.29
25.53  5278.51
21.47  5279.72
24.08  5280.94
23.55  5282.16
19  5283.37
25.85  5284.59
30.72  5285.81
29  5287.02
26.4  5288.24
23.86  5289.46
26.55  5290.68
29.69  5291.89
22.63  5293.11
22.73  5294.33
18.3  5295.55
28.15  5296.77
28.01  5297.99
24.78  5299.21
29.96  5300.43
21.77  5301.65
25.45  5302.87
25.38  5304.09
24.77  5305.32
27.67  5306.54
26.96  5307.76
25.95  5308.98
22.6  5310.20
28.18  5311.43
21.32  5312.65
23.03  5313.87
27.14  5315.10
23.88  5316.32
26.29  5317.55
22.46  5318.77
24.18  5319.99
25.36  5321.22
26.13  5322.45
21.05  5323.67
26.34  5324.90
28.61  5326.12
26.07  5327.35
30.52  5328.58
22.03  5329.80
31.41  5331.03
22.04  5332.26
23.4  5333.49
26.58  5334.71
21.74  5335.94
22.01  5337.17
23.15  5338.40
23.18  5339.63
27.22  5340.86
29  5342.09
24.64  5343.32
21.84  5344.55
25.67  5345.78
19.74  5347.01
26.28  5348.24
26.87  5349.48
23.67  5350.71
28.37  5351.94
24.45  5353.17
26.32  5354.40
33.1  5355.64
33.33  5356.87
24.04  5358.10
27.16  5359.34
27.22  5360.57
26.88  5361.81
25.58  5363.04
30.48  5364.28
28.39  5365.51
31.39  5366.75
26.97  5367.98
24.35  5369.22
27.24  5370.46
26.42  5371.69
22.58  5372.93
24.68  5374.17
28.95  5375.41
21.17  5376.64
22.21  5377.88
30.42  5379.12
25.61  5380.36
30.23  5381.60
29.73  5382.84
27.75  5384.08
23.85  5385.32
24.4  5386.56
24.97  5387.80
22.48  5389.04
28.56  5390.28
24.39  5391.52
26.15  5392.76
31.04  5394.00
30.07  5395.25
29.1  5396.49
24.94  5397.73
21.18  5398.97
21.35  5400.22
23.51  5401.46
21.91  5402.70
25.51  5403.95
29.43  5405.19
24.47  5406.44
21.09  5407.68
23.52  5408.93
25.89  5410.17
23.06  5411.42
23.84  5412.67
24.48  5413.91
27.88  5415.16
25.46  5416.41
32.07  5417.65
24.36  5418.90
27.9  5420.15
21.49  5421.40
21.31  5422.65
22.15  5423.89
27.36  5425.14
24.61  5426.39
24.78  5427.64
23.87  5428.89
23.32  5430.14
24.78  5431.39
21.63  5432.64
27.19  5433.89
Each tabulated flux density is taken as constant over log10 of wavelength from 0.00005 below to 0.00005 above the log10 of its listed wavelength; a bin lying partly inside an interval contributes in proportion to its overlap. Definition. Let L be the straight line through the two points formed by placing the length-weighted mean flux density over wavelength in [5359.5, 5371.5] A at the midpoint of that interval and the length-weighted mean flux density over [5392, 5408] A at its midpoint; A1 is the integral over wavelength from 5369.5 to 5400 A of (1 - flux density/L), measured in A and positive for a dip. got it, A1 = 0.32 A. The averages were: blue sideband 27.6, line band 26.1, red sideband 25.4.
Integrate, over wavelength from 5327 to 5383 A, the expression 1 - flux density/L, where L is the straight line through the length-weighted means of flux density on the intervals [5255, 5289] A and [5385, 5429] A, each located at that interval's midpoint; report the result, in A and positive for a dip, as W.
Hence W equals -3.8 A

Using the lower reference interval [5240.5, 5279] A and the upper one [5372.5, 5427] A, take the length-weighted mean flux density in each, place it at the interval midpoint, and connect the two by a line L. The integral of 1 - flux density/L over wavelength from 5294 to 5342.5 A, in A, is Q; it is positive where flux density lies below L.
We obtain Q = -1.85 A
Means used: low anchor 23.3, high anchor 25.4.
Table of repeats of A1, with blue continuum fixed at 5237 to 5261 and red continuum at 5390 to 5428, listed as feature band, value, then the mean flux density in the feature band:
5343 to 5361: -1.0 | 26.2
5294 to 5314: -0.5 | 25.1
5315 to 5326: -0.1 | 24.8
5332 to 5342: 0.3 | 24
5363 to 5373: -1.0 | 27.4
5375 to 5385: -0.7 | 26.9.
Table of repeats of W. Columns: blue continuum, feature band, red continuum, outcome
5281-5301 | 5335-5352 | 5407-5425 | 0.5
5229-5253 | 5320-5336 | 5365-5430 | -0.4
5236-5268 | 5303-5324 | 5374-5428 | -0.5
